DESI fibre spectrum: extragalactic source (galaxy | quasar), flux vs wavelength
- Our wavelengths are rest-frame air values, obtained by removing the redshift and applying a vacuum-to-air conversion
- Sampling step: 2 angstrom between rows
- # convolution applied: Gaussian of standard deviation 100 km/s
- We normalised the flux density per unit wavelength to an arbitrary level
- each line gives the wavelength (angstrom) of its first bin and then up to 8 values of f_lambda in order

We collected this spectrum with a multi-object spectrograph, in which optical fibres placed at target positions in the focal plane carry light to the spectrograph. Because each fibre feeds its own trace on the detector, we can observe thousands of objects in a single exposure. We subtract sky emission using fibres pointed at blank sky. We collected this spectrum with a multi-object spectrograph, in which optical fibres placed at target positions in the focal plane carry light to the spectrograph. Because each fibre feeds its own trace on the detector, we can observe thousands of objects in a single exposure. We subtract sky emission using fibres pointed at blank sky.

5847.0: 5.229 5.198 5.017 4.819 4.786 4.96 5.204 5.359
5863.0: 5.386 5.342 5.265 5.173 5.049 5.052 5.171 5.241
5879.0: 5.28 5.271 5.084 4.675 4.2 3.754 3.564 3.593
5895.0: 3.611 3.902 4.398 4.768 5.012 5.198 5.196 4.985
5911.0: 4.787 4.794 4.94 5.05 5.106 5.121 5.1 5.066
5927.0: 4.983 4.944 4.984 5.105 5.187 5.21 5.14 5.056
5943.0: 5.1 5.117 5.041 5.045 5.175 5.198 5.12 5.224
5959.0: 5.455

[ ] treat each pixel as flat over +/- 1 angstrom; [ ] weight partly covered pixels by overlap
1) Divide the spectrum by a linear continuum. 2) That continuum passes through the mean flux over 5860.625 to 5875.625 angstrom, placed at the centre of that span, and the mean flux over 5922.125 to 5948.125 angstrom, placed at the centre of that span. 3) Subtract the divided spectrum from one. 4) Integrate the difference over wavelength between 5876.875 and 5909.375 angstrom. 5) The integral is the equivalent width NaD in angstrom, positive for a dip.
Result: 3.9 angstrom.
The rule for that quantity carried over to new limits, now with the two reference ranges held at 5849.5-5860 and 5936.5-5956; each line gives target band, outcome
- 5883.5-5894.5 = 2.3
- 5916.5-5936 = 0.1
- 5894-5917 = 1.6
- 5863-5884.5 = -0.8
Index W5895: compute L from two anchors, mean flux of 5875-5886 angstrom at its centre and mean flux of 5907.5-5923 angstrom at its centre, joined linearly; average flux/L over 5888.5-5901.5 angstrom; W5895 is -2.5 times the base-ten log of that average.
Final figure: 0.28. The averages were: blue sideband 5.12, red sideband 4.98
